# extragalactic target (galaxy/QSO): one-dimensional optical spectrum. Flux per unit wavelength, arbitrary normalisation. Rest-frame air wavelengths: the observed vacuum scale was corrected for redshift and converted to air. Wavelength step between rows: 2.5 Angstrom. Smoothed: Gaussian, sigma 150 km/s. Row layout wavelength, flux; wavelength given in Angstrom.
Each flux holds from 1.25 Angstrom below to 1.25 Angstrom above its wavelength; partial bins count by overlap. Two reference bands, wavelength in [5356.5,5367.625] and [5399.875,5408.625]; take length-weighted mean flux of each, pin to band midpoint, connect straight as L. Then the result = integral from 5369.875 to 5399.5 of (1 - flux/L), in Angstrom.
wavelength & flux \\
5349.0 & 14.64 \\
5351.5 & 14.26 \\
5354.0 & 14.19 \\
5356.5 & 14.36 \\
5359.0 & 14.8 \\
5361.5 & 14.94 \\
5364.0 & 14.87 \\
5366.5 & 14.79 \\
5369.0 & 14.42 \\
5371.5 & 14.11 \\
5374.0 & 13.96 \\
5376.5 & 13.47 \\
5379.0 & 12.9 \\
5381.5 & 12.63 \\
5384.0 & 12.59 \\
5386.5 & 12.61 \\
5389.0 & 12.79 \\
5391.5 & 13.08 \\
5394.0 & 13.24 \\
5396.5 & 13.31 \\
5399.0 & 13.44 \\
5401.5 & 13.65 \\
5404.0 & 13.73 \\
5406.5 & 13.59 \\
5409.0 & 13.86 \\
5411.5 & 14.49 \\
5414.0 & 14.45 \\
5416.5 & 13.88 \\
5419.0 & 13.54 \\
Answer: 2.10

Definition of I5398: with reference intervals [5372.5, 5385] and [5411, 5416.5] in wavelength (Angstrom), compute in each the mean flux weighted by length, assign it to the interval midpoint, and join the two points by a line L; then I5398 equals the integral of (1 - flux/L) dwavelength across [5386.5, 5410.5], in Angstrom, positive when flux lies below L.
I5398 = 0.8 Angstrom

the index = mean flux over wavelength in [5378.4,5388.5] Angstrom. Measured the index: 12.7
